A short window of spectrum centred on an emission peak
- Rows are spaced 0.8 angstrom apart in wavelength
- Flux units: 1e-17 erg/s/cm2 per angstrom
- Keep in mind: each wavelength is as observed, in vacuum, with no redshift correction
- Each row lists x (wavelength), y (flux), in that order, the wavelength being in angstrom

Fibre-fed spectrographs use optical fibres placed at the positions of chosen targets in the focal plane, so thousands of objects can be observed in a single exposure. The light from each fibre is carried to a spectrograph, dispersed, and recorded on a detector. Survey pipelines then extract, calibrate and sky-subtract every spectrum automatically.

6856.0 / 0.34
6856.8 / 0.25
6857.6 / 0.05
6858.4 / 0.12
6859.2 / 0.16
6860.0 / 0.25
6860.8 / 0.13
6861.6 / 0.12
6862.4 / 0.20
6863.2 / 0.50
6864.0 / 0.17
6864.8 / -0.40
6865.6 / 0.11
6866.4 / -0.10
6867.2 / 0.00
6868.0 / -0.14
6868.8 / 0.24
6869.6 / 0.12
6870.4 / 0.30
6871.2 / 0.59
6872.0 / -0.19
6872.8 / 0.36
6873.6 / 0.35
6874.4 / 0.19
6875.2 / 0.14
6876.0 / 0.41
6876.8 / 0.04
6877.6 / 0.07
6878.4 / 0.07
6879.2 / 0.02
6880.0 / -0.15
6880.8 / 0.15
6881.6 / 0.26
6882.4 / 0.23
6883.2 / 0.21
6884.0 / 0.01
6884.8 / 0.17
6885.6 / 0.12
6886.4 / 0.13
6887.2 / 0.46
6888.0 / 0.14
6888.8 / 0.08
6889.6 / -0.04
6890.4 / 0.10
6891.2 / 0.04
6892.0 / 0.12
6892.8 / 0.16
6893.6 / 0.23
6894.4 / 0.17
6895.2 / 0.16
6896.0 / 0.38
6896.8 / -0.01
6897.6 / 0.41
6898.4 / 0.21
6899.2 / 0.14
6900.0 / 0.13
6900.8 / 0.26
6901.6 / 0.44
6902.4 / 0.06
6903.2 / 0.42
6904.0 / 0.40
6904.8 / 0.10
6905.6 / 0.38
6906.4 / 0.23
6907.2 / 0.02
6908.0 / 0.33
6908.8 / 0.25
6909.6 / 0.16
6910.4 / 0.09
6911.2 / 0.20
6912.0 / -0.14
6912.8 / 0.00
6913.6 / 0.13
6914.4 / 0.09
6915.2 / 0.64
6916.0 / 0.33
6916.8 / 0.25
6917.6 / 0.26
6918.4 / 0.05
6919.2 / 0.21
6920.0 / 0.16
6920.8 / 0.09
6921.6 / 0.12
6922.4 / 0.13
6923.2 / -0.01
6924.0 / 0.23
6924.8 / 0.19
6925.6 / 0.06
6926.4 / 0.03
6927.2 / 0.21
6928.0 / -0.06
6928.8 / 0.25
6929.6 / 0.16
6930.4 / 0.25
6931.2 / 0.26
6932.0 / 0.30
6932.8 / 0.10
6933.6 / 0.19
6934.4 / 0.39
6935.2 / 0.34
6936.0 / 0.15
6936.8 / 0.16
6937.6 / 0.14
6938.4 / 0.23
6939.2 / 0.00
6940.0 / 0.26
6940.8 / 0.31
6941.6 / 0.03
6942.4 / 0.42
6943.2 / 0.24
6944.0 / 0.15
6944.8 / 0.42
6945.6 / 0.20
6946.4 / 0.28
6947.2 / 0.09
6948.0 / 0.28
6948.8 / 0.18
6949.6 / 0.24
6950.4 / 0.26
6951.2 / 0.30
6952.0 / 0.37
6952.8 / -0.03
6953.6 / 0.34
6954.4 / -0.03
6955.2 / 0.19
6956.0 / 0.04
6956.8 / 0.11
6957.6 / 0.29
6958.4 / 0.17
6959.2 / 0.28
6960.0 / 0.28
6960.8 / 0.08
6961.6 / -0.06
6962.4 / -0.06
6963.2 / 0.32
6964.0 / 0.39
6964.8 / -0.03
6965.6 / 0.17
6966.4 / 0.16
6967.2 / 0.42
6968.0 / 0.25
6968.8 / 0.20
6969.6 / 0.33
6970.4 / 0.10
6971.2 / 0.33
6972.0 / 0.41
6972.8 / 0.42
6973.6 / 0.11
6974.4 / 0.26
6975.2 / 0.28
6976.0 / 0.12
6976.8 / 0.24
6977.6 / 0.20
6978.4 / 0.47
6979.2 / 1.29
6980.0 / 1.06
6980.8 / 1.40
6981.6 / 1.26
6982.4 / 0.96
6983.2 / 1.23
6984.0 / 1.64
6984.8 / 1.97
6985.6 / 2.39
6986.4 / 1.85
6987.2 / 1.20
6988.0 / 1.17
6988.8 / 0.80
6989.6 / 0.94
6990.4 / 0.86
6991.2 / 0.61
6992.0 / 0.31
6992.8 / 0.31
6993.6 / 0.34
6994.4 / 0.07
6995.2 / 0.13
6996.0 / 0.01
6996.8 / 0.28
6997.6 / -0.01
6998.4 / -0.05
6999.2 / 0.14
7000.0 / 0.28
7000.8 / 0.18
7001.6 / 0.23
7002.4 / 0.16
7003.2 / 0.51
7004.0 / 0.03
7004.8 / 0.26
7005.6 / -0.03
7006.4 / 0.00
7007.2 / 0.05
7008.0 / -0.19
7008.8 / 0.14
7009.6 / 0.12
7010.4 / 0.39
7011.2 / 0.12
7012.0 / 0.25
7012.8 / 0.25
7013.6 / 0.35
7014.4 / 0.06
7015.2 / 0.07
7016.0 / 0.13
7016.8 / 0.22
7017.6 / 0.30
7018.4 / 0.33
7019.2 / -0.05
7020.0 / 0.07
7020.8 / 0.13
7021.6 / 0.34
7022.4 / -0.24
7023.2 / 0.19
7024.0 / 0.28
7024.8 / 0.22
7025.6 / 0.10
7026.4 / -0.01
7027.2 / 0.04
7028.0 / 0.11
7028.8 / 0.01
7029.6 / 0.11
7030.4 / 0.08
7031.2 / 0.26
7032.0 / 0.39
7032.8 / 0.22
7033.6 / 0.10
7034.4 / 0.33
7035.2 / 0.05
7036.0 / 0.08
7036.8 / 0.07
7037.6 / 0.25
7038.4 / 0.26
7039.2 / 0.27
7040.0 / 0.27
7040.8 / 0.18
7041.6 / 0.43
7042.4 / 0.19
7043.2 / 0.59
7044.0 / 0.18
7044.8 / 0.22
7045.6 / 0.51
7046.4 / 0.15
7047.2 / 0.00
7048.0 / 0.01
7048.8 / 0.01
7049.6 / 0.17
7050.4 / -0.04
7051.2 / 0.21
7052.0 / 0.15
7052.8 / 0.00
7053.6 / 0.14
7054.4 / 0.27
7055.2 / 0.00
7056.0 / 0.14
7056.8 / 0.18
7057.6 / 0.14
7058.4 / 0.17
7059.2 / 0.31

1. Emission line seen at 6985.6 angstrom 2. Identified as [O II] 3727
